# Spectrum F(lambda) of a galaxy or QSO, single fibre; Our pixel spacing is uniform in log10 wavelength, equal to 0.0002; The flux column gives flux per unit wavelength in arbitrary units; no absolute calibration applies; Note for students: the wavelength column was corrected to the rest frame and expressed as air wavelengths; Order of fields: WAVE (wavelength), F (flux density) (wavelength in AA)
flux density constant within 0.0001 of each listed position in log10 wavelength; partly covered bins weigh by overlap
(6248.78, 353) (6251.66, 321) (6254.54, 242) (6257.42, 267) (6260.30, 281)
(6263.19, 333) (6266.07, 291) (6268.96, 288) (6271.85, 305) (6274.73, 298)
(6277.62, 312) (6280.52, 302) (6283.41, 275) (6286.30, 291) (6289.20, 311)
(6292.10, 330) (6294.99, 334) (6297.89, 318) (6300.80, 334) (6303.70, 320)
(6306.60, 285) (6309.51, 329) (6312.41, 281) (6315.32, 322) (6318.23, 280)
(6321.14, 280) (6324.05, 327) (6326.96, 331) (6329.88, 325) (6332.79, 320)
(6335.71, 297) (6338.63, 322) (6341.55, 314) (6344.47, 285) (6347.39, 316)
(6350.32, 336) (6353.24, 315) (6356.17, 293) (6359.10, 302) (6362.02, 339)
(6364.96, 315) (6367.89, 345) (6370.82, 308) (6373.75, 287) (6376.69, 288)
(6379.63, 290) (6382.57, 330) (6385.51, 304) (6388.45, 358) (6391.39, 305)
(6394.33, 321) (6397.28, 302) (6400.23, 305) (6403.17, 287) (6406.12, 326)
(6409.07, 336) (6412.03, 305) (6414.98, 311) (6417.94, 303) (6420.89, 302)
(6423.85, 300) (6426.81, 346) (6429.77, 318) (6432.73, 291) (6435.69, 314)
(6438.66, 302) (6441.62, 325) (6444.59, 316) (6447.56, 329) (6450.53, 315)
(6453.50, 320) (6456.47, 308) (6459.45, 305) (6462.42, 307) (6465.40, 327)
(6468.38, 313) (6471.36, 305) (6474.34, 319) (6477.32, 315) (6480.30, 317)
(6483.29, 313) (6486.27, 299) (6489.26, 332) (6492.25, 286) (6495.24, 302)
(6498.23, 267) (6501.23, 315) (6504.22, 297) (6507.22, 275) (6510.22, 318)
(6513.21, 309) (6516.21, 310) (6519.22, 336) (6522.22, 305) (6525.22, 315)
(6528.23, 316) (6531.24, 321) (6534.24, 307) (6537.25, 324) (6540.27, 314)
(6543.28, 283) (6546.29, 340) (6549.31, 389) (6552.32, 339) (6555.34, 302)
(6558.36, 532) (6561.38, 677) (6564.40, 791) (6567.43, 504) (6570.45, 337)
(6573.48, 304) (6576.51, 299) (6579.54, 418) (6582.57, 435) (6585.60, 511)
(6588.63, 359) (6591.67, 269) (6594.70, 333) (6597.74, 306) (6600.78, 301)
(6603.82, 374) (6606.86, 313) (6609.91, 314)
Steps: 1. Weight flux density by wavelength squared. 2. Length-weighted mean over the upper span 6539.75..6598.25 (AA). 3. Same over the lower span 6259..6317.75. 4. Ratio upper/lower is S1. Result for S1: 1.4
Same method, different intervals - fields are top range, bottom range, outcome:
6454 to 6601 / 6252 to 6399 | 1.20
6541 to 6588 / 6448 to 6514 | 1.43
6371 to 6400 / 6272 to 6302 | 1.03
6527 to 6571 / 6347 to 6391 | 1.37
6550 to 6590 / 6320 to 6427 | 1.52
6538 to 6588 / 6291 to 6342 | 1.45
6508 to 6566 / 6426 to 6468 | 1.22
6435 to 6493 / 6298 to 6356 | 1.05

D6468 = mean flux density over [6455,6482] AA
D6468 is 313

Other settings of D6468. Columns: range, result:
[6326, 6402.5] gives 313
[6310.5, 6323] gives 293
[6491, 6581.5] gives 359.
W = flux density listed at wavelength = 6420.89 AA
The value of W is 302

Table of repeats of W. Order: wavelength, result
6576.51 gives 299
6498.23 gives 267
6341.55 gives 314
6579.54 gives 418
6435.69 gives 314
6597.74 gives 306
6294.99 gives 334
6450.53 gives 315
